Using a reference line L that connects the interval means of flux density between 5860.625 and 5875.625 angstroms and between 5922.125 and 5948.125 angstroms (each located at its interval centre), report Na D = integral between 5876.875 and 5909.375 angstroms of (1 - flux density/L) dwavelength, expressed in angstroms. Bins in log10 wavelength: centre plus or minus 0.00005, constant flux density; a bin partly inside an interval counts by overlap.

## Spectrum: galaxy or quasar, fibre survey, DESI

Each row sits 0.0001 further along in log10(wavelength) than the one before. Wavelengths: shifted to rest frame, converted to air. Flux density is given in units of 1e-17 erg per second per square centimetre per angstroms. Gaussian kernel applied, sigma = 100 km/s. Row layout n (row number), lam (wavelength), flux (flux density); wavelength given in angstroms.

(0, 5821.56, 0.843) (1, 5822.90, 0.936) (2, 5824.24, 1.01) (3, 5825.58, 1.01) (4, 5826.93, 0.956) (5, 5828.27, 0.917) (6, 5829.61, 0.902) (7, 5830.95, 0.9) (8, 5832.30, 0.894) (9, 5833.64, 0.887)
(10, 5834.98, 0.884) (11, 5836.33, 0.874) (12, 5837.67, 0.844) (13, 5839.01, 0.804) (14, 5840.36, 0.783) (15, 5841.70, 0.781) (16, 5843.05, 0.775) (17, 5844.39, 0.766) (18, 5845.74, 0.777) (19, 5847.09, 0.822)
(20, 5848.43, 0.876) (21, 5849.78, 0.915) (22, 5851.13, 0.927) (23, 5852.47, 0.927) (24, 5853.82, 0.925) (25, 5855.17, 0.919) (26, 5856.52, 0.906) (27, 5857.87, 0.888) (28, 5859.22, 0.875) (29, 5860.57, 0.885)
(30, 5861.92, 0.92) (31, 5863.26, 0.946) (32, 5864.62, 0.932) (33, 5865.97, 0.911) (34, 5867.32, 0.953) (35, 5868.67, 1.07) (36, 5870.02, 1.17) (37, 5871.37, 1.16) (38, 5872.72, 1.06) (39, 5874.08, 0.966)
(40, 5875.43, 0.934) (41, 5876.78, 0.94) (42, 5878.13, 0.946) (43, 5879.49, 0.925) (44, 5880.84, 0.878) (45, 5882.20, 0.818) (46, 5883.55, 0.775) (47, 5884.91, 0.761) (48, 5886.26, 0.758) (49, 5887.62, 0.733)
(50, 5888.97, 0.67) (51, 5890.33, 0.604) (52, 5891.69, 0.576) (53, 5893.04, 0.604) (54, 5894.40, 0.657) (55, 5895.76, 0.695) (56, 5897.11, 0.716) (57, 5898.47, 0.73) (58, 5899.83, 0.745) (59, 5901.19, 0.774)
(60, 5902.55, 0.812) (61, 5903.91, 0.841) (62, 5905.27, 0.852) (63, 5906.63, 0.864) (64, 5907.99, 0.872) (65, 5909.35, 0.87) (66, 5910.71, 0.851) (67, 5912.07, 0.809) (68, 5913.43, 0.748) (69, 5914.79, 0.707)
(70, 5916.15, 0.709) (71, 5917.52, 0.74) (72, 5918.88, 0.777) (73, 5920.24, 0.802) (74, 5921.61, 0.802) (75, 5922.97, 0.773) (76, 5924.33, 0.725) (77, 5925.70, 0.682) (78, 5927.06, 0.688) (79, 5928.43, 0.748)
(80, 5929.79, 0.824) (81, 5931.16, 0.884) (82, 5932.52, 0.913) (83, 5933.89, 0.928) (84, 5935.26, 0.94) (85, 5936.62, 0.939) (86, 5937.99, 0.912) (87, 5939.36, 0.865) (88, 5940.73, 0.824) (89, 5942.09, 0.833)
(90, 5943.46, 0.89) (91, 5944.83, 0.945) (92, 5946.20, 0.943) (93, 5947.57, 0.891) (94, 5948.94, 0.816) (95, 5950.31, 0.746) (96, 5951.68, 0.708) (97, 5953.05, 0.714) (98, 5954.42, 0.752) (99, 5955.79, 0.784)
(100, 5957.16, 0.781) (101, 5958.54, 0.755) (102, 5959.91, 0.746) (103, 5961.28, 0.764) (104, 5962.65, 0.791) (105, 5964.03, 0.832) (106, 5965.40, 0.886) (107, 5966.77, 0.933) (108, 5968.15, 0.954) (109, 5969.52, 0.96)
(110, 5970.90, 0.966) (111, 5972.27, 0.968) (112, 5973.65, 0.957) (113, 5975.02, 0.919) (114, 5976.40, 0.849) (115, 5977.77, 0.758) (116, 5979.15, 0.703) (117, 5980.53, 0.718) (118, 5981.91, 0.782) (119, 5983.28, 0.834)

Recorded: 5.9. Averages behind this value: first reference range 1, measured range 0.771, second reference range 0.85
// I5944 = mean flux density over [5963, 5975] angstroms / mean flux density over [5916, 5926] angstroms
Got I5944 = 1.23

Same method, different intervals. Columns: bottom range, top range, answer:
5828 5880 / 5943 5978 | 0.93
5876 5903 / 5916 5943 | 1.08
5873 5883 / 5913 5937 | 0.86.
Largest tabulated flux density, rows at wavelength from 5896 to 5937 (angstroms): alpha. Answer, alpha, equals 0.94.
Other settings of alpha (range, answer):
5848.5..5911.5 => 1.17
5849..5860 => 0.927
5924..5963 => 0.945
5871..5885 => 1.16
